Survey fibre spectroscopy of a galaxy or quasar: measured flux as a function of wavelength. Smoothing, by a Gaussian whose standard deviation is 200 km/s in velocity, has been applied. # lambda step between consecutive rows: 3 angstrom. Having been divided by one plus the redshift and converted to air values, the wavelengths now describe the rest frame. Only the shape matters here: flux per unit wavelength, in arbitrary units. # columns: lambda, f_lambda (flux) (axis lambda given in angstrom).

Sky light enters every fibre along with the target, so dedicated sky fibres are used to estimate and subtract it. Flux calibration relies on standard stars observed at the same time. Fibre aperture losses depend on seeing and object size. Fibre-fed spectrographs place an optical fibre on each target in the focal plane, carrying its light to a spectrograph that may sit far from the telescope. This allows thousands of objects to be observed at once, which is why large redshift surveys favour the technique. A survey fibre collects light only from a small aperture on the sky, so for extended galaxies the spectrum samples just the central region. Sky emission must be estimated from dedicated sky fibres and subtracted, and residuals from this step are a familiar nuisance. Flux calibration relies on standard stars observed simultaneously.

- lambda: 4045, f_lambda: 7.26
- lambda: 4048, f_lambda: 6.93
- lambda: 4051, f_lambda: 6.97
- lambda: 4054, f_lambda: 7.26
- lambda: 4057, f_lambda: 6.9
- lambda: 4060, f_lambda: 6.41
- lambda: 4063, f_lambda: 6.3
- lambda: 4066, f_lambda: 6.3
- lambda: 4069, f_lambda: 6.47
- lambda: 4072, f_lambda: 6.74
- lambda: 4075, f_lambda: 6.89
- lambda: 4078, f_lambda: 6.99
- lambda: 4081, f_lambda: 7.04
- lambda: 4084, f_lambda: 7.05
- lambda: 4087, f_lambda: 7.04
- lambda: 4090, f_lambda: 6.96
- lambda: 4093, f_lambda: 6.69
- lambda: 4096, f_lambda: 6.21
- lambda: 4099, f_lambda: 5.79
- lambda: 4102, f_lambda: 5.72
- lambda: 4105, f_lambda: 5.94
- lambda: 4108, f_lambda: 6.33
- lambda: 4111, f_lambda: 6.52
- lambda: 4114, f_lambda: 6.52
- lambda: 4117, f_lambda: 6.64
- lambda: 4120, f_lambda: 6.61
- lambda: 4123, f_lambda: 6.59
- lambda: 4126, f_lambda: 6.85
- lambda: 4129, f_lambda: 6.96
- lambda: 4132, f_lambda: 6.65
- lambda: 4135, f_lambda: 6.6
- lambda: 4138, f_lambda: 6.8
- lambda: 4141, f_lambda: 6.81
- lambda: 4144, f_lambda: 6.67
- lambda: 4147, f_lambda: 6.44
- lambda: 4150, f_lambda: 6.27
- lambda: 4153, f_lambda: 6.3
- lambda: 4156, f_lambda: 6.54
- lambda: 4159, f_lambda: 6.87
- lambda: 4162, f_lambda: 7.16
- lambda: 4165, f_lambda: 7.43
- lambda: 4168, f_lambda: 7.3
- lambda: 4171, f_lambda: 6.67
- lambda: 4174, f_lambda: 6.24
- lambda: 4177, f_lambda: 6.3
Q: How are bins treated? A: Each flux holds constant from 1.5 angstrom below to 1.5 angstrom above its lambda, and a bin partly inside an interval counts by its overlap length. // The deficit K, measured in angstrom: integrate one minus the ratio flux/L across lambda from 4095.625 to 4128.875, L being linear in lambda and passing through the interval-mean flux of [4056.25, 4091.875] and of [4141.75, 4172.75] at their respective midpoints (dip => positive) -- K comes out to 1.9 angstrom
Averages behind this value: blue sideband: 6.75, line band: 6.37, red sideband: 6.76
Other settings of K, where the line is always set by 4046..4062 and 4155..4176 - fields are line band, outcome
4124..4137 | 0.2 angstrom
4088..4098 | 0.4 angstrom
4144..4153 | 0.6 angstrom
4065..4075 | 0.5 angstrom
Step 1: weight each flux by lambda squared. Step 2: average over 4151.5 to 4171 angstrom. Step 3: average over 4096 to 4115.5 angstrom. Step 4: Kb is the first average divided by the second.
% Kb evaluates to 1.16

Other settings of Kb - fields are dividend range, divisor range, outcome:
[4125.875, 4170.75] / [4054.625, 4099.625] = 1.05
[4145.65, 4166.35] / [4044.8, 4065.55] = 1.04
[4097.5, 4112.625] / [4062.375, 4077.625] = 0.94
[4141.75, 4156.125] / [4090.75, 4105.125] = 1.08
